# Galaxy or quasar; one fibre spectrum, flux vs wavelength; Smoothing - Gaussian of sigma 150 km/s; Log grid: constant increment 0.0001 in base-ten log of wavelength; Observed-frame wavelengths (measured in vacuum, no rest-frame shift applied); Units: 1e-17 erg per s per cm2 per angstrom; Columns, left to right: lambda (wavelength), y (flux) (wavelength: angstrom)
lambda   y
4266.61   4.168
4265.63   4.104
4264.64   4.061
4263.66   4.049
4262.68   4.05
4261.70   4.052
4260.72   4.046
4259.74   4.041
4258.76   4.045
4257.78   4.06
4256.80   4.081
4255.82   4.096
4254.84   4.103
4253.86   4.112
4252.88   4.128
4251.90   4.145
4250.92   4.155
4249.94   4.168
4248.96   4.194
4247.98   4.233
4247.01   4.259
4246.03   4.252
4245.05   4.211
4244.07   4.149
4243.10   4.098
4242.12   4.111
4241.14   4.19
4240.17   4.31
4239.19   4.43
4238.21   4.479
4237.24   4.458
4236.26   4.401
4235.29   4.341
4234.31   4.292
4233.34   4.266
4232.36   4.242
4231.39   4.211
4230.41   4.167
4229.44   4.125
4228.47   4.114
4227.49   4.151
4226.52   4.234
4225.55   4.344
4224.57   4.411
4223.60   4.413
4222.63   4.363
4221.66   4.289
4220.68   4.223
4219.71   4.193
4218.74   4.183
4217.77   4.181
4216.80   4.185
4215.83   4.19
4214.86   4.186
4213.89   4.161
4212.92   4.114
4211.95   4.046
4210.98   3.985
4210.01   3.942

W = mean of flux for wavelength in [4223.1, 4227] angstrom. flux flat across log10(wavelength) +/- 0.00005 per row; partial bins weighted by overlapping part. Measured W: 4.35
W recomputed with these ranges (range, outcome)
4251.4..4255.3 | 4.12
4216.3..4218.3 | 4.19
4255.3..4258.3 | 4.08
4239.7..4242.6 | 4.21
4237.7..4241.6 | 4.36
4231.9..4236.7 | 4.31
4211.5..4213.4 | 4.08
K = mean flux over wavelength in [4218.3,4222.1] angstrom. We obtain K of 4.22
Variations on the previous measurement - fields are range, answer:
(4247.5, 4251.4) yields 4.18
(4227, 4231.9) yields 4.16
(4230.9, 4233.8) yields 4.23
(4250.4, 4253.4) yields 4.14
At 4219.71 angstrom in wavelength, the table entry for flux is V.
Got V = 4.193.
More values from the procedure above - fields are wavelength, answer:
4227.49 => 4.151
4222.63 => 4.363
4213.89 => 4.161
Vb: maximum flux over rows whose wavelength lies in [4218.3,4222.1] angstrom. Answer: 4.289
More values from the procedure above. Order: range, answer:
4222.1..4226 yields 4.413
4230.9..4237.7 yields 4.458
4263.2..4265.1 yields 4.061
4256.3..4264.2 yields 4.081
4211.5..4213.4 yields 4.114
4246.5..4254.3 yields 4.259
